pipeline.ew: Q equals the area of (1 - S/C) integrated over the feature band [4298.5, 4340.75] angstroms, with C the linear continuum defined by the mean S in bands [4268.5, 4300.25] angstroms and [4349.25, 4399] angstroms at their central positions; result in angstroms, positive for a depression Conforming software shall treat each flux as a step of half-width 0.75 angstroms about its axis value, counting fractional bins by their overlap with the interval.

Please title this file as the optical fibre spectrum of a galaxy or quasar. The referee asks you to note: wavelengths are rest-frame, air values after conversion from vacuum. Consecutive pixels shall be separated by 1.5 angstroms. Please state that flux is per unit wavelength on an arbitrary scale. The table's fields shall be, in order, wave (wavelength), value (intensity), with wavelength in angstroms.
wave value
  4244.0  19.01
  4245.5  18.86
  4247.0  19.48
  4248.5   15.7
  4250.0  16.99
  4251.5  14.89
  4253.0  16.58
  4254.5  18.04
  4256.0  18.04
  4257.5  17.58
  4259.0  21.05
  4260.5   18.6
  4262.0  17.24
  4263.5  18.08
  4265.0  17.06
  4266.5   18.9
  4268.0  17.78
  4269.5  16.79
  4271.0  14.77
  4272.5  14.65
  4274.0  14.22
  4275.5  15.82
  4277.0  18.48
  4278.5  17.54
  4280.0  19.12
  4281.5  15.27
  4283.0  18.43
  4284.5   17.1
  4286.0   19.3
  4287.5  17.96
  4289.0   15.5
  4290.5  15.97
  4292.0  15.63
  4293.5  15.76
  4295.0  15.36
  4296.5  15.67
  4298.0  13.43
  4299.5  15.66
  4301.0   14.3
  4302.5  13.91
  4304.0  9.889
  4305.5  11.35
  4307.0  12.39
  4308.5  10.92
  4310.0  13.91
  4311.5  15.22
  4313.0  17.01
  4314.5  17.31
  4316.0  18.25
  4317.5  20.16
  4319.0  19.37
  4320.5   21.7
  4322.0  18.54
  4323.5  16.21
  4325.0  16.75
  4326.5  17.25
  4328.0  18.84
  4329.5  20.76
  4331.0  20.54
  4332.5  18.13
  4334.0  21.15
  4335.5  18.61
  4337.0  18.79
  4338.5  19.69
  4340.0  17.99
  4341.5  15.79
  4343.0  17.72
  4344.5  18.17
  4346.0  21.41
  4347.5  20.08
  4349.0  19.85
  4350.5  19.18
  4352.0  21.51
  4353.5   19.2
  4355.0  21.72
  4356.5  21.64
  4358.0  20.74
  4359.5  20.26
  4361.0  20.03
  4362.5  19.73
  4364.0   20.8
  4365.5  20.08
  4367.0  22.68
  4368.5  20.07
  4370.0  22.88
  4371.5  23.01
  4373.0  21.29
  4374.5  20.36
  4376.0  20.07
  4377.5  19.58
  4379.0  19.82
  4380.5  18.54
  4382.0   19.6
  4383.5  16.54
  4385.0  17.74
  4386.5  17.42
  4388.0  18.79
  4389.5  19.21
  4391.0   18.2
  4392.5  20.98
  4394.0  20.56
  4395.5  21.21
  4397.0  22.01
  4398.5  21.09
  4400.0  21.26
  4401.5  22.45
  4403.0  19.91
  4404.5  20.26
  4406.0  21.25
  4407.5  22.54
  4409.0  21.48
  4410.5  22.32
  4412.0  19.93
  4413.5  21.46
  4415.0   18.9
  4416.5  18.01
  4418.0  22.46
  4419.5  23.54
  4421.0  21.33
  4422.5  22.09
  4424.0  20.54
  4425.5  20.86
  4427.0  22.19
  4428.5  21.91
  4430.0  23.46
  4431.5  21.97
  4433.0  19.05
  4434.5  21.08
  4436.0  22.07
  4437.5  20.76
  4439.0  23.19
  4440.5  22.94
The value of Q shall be 2.28 angstroms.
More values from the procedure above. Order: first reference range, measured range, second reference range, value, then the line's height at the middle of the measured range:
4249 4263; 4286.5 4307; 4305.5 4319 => 2.0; 16.2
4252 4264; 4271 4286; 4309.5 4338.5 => 1.2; 18.2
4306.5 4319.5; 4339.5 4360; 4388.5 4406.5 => -1.8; 18.1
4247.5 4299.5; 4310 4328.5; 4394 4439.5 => 0.4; 18.3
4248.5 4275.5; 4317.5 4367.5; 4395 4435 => -0.6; 19.3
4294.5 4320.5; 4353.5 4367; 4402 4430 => -1.9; 18.1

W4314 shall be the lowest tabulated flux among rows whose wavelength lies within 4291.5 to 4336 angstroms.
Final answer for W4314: 9.889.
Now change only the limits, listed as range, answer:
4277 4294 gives 15.27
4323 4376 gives 15.79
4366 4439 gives 16.54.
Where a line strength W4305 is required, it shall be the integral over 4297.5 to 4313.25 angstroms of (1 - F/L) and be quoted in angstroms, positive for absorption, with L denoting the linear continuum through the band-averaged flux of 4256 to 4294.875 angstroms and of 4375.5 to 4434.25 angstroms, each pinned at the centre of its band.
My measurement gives 4.0 angstroms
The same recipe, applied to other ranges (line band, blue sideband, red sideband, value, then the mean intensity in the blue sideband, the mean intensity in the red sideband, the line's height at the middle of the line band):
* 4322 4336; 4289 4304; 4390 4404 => -1.6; 14.8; 20.8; 16.8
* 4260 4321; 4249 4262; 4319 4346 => 6.5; 17.7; 18.7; 18.1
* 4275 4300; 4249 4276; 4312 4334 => 1.6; 17.1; 18.7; 17.7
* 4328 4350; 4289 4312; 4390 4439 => -3.7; 14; 21.2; 16.4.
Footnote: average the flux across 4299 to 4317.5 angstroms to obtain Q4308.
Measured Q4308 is 14.4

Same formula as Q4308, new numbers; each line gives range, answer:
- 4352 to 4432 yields 20.7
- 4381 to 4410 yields 20.1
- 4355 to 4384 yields 20.5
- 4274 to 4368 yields 17.7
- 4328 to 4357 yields 19.5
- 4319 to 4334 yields 18.9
